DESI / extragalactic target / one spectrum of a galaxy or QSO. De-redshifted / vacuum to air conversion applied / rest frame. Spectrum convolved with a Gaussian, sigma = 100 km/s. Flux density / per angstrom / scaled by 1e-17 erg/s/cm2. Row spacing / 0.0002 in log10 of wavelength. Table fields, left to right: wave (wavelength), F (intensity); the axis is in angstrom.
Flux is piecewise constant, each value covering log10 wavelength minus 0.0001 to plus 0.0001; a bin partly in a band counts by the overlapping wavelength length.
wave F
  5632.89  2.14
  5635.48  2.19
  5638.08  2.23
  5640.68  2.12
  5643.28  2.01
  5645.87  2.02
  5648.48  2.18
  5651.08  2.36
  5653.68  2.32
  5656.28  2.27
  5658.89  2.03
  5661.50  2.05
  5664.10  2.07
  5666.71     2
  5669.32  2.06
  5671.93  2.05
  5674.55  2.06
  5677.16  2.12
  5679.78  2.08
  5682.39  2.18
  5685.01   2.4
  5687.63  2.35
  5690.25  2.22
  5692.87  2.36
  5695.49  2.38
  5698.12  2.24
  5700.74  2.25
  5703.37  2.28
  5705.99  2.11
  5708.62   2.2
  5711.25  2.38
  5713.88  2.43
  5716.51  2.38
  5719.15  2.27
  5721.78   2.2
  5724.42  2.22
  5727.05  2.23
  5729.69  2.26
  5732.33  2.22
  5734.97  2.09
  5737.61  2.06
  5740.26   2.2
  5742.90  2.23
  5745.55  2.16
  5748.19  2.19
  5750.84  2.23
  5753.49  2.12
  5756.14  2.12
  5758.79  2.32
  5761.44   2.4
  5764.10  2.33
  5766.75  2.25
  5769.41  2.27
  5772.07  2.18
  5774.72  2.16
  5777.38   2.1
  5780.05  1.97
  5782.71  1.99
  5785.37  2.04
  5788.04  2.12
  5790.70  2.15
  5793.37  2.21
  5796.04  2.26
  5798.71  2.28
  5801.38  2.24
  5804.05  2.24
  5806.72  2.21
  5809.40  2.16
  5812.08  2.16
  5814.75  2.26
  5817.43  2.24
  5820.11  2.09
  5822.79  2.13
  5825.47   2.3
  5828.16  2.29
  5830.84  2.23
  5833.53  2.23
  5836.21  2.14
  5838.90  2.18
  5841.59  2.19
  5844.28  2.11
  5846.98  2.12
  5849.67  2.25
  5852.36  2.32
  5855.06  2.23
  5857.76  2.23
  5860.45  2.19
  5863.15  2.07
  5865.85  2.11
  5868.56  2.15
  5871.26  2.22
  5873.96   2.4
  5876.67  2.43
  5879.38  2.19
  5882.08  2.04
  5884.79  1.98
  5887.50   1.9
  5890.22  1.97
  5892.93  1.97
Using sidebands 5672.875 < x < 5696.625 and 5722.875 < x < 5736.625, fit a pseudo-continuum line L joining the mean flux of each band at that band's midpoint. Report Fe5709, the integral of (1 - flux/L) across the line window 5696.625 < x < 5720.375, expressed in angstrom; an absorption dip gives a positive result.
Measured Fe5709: -0.7 angstrom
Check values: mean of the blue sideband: 2.23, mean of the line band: 2.28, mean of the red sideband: 2.2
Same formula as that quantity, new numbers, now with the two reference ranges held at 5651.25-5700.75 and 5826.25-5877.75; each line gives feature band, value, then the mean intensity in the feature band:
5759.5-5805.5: 0.3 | 2.19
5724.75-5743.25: 0.1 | 2.18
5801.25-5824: 0.2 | 2.19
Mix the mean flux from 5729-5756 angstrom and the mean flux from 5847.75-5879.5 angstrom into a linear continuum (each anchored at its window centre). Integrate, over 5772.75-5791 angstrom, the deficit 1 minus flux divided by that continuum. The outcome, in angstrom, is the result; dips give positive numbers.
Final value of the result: 1.0 angstrom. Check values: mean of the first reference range 2.17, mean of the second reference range 2.23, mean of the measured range 2.08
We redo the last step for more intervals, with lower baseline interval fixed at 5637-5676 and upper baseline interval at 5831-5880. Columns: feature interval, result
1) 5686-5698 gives -1.03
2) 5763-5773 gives -0.41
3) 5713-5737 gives -1.06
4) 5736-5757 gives -0.02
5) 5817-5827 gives 0.03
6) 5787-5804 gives -0.24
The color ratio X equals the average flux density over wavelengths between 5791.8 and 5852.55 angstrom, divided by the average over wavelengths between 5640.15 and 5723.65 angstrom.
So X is 1.0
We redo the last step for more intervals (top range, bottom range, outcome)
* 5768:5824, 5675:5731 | 0.96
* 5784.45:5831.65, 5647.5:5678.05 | 1.03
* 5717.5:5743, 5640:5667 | 1.03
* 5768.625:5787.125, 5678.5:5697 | 0.92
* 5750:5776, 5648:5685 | 1.05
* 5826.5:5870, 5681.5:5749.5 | 0.97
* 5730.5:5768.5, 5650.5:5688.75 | 1.03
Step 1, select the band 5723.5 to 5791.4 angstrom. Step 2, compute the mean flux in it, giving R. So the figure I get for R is 2.18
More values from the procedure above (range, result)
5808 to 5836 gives 2.21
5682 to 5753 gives 2.25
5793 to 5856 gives 2.21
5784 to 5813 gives 2.19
